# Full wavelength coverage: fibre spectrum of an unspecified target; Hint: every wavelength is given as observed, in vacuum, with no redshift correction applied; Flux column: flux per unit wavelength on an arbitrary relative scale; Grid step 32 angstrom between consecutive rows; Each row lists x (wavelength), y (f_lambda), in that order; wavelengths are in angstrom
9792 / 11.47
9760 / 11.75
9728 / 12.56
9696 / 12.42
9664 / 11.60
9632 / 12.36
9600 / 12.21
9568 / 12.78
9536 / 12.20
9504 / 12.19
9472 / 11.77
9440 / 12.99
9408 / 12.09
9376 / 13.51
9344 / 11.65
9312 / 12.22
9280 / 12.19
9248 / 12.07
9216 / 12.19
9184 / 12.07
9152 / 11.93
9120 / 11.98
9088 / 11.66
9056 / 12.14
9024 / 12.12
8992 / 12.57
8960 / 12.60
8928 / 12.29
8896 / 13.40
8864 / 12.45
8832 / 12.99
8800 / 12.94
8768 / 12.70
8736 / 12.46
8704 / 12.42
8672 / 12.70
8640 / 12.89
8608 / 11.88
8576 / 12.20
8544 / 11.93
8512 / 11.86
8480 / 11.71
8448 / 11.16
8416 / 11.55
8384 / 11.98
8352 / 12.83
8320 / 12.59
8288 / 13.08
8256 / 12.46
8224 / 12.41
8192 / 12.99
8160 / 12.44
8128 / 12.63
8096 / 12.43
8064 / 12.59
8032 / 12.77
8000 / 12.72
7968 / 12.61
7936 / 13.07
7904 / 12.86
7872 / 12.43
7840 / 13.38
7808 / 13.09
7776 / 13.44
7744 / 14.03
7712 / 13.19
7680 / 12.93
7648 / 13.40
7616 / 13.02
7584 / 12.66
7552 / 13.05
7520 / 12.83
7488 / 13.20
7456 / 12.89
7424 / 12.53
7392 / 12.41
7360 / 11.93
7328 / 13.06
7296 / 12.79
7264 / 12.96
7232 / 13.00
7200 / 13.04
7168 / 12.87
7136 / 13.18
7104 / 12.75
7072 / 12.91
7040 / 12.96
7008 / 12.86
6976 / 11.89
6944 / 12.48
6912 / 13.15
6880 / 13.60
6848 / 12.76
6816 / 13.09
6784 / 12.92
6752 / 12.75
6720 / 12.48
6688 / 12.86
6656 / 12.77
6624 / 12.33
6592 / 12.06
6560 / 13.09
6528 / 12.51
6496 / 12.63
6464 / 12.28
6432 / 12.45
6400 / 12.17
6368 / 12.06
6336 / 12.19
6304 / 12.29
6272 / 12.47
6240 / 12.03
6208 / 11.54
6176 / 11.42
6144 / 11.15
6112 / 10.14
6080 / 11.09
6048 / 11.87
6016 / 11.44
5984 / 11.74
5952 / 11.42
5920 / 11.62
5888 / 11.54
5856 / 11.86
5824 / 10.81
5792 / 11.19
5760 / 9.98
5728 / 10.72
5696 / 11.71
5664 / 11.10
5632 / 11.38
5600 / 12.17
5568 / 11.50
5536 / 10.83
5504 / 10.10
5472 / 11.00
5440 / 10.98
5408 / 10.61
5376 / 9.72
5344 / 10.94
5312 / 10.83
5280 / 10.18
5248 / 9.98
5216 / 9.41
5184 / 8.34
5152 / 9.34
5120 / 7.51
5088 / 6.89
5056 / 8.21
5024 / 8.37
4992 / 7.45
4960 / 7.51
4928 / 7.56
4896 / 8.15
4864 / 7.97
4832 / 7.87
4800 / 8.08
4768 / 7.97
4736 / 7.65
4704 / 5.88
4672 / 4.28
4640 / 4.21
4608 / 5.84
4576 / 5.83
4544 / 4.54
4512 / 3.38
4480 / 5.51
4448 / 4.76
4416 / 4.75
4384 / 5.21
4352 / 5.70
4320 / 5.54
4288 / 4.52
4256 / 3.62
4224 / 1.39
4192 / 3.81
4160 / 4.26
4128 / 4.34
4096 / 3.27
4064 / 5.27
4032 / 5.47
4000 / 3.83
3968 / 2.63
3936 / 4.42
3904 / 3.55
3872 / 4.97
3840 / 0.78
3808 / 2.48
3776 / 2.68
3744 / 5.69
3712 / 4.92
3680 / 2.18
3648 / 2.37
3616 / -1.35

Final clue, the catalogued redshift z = 0.18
